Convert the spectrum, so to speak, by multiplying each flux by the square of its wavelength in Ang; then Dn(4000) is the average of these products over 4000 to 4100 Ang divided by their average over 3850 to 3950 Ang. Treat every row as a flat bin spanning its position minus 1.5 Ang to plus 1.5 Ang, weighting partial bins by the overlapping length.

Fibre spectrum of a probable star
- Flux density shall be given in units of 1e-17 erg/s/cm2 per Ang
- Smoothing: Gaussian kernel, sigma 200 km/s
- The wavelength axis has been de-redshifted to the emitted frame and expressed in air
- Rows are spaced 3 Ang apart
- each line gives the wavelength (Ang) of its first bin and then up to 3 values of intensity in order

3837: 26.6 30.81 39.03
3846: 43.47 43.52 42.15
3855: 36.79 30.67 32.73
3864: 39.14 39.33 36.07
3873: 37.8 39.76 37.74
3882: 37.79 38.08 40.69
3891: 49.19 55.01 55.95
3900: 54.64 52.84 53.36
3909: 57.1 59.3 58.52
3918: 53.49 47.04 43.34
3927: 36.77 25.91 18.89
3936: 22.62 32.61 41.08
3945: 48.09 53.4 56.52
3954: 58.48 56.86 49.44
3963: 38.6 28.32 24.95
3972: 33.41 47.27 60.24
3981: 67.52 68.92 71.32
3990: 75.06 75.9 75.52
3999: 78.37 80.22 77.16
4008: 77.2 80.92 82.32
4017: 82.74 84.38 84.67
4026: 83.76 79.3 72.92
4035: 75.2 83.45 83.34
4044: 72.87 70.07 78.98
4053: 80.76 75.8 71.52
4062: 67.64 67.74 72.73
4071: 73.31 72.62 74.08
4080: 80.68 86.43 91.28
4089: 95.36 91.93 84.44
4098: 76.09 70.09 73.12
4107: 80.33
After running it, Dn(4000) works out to 2.00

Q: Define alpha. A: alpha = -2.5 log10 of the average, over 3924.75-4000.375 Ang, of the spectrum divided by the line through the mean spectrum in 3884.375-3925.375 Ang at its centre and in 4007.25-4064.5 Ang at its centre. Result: 0.278 mag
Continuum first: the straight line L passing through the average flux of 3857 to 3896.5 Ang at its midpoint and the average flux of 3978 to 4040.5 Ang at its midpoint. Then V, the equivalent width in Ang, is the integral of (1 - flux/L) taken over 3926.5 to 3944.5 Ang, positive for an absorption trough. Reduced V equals 8.4 Ang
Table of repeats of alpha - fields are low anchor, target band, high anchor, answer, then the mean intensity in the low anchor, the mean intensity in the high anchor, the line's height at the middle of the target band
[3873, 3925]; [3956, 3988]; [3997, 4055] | 0.33 mag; 48.8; 79.3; 66.3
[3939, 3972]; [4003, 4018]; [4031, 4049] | -0.22 mag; 44.4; 76.5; 65.3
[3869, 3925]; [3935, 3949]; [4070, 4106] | 0.37 mag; 47.9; 80.9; 55.7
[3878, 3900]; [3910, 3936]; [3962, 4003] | 0.19 mag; 45.7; 59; 50.6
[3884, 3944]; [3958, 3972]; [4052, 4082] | 0.45 mag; 44.9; 73.8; 54.5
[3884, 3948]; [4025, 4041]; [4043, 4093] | -0.13 mag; 45.2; 77.8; 70.3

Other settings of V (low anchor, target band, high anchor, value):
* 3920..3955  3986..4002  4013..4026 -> -1.3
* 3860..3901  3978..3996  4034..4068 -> -2.4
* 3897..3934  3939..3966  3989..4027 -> 5.5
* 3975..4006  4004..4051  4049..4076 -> -4.4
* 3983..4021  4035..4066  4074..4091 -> 2.5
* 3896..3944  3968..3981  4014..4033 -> 3.9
